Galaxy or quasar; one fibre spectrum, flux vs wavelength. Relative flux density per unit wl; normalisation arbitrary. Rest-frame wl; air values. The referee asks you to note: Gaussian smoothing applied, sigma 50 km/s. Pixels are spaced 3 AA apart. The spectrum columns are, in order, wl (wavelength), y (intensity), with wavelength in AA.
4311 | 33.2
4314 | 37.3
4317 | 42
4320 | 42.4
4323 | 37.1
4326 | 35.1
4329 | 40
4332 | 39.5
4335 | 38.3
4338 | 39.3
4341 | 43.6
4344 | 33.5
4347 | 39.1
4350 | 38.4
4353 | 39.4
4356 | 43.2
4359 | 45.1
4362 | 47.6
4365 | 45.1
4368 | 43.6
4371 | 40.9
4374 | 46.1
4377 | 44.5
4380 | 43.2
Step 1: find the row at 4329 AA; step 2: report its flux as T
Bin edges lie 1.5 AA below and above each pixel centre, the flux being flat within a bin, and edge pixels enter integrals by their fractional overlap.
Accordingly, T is 40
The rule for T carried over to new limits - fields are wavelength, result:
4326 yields 35.1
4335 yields 38.3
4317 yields 42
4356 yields 43.2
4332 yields 39.5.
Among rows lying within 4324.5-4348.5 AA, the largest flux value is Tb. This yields 43.6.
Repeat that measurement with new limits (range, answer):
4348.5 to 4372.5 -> 47.6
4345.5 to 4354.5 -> 39.4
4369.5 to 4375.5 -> 46.1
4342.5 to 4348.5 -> 39.1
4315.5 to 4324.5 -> 42.4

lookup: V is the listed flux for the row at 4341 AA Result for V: 43.6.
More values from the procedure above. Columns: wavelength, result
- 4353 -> 39.4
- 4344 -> 33.5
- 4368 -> 43.6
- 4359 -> 45.1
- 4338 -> 39.3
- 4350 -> 38.4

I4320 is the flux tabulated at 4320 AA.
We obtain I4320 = 42.4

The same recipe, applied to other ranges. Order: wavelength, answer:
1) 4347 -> 39.1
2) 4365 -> 45.1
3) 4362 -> 47.6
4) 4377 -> 44.5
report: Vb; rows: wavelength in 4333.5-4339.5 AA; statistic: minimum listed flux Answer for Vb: 38.3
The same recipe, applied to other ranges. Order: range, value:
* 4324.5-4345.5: 33.5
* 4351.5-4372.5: 39.4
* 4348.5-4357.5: 38.4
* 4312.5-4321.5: 37.3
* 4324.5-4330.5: 35.1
